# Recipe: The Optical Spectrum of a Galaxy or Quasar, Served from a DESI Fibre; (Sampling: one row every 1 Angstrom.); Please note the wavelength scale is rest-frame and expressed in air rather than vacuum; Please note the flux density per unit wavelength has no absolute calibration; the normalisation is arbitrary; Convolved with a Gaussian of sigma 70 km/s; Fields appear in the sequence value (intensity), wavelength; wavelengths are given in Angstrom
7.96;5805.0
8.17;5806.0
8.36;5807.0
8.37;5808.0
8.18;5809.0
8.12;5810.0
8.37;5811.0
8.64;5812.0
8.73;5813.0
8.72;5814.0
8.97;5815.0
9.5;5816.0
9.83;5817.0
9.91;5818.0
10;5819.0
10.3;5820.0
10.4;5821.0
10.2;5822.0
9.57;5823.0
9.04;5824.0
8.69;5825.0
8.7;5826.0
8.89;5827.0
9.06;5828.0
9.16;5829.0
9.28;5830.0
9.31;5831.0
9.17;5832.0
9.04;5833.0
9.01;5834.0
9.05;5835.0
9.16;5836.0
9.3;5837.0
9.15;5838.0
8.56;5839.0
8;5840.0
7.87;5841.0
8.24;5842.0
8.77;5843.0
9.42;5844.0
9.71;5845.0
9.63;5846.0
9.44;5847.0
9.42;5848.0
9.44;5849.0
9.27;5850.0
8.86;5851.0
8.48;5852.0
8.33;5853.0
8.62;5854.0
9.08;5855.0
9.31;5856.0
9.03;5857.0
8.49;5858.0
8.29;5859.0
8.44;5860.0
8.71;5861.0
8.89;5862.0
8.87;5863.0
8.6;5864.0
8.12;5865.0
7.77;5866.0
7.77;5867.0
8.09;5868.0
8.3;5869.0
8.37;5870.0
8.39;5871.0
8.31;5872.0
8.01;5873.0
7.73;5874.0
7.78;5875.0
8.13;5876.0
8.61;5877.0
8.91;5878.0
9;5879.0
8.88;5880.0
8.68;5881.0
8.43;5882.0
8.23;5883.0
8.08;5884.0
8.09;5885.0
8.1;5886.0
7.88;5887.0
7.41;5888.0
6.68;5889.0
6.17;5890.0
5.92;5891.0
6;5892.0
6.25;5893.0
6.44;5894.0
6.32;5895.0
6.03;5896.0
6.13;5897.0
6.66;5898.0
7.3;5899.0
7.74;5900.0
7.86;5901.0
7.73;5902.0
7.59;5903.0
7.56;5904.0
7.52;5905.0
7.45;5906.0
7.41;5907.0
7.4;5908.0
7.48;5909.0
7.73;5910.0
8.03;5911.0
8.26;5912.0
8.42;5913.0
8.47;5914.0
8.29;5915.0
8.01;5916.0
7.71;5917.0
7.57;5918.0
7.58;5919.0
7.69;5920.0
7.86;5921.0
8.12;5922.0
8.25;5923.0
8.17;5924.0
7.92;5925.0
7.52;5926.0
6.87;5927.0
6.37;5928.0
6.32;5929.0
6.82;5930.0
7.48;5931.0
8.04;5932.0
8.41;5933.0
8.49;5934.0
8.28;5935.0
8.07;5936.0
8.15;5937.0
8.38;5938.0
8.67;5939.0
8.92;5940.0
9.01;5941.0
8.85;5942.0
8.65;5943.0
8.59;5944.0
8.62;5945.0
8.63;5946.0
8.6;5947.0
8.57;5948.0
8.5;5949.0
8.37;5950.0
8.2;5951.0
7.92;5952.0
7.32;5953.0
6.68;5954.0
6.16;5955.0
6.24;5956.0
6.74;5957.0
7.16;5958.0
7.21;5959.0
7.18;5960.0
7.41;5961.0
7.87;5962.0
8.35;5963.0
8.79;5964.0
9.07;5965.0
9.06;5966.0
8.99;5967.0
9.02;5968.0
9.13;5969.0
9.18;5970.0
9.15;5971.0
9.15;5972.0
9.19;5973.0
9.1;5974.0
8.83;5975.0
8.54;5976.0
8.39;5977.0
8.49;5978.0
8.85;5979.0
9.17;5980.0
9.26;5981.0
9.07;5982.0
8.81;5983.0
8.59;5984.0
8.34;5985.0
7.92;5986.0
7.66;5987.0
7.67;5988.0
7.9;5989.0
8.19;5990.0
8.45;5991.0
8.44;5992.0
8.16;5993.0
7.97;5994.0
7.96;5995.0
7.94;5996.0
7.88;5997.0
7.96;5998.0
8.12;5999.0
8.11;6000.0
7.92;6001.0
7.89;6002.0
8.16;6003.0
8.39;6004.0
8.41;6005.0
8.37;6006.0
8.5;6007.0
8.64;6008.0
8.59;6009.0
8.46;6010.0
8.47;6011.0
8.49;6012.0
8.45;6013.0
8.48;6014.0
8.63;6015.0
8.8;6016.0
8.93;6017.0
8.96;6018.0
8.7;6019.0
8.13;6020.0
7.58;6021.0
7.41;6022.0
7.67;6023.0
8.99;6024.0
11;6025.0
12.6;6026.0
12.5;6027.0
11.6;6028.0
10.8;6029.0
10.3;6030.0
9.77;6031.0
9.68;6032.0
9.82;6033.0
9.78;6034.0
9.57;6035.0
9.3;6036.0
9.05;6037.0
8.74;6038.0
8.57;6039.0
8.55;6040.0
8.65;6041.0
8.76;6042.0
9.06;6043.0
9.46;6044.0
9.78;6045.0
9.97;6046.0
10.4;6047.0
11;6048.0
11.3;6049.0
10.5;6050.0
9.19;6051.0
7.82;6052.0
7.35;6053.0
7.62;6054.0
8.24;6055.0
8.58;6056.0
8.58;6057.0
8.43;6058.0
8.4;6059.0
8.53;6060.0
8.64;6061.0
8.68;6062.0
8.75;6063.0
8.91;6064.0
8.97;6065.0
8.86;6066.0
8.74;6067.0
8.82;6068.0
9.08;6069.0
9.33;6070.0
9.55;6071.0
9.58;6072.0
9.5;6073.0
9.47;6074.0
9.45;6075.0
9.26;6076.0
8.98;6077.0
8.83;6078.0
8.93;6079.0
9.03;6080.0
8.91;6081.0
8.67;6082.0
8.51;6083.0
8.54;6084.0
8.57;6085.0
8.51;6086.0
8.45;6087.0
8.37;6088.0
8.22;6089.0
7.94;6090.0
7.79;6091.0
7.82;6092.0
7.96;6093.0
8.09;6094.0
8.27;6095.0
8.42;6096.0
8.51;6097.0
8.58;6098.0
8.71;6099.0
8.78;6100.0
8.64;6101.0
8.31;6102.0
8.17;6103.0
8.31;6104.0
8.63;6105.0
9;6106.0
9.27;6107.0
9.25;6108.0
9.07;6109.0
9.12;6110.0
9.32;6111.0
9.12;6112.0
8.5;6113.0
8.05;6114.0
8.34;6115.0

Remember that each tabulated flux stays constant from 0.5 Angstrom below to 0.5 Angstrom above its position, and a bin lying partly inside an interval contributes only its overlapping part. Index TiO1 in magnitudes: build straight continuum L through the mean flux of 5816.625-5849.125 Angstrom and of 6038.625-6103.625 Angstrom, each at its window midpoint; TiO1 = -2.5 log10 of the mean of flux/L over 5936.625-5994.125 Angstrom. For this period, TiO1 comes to 0.08 mag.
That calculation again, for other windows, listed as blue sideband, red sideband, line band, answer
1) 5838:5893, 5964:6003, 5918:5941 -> 0.08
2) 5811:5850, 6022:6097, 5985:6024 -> 0.11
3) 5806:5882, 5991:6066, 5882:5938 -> 0.18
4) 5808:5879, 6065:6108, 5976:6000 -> 0.06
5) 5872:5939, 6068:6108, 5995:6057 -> -0.08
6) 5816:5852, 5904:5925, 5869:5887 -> 0.02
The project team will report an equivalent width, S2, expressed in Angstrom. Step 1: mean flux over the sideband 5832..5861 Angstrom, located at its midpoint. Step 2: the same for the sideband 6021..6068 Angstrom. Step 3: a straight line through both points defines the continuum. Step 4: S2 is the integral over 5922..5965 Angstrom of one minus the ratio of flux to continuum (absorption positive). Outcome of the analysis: 5.7 Angstrom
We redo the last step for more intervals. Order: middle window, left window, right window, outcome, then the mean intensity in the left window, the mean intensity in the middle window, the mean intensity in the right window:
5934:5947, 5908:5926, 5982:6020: -0.8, 7.95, 8.57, 8.31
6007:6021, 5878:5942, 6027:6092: 0.2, 7.67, 8.56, 9.09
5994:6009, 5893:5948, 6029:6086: 0.7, 7.78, 8.17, 9.1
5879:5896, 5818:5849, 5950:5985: 2.9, 9.2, 7.36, 8.3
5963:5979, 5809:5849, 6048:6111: 0.0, 9.13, 8.92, 8.75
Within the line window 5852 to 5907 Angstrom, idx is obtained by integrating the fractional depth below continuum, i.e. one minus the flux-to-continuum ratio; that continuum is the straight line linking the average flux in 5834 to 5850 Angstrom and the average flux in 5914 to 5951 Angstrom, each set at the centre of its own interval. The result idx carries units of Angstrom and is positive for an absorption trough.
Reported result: 4.9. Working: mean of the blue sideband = 9.02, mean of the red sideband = 8.07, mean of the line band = 7.87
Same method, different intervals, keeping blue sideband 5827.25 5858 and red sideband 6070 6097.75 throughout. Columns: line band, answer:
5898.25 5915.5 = 2.2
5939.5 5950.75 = 0.3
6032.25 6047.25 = -0.9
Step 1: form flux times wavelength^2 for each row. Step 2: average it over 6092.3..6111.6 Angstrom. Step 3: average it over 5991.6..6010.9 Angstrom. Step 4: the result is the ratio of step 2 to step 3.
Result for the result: 1.1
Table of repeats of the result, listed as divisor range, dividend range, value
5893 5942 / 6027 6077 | 1.26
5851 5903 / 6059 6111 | 1.18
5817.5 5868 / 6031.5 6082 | 1.09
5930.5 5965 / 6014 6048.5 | 1.21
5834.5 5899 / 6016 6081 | 1.19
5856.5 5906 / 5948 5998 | 1.09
